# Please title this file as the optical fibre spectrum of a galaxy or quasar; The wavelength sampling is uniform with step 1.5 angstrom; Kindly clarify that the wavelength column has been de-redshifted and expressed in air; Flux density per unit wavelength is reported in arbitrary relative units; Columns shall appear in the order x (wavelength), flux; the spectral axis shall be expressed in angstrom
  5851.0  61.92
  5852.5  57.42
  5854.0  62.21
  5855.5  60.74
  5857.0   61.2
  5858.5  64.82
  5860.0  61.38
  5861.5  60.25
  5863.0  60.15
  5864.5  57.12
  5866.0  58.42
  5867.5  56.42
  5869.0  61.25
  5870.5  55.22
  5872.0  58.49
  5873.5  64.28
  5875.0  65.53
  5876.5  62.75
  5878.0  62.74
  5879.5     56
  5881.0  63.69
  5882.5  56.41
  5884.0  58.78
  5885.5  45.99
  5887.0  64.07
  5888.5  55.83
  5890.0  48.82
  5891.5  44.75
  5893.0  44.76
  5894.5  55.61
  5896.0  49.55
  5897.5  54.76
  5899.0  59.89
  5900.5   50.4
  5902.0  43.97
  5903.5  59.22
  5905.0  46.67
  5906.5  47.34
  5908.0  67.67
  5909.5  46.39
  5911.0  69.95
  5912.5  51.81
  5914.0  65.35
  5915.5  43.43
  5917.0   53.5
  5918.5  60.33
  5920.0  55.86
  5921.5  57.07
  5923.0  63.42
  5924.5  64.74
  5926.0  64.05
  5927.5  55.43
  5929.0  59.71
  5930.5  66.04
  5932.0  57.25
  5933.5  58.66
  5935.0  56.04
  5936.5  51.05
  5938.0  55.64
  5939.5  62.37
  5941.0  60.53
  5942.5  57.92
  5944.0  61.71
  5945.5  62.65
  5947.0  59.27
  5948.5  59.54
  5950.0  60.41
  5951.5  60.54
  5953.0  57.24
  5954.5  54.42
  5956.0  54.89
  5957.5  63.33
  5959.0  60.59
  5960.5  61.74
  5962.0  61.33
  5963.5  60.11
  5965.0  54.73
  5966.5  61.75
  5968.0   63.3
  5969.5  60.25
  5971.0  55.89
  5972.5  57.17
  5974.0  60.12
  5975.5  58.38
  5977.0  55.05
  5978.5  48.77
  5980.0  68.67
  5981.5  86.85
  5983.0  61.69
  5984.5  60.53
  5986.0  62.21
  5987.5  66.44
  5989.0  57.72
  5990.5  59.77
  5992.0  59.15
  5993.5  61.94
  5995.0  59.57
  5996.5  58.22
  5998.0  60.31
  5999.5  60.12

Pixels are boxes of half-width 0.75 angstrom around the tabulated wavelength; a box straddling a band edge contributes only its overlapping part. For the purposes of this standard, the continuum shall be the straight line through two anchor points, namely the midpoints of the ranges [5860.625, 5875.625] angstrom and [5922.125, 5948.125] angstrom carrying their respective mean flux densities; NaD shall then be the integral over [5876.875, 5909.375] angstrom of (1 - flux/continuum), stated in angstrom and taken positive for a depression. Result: 3.1 angstrom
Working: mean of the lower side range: 59.7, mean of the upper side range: 59.8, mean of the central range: 54.1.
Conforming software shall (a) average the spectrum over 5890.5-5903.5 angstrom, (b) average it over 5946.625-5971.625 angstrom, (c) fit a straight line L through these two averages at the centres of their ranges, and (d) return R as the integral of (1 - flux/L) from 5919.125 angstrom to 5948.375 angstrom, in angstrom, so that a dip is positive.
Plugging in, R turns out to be -1.85 angstrom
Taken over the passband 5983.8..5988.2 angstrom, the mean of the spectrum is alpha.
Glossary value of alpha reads 63.1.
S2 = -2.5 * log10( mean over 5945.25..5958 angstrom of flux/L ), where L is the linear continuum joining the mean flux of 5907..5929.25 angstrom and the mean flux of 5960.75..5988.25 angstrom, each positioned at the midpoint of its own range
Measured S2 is 0.022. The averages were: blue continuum 58.4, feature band 58.9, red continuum 61.3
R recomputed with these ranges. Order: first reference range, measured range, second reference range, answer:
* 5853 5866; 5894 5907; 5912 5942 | 1.6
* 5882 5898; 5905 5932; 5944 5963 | -1.1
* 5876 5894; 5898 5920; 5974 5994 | 0.8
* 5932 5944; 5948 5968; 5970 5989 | 0.1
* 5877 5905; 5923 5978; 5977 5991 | 0.5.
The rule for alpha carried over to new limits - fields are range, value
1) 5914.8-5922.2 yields 54.1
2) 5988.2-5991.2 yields 58.9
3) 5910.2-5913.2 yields 60.8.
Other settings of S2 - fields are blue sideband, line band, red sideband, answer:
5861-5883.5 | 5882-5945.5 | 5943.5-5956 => 0.06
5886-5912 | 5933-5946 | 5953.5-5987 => -0.02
